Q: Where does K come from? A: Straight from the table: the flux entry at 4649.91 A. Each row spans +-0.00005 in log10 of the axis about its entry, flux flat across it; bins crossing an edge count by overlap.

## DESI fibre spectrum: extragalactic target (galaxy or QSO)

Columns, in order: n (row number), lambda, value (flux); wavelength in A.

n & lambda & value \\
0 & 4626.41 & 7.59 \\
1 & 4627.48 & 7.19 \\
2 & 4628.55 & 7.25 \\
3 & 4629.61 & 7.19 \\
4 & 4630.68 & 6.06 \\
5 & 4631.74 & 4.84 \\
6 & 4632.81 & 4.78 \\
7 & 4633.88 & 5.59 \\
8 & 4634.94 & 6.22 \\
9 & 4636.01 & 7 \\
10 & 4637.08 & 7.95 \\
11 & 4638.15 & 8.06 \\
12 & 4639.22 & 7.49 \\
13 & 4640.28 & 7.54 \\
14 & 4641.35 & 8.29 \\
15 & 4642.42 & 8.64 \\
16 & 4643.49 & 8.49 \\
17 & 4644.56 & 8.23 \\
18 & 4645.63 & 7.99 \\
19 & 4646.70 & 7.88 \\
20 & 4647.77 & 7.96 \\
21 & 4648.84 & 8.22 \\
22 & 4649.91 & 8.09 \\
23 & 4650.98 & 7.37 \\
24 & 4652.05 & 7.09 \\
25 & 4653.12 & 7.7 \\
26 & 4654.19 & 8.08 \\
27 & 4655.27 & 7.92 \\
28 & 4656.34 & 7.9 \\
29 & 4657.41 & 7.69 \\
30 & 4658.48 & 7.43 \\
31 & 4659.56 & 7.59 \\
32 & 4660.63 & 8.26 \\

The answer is 8.09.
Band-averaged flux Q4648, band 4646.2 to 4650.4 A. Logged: 8.04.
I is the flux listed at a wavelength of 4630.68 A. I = 6.06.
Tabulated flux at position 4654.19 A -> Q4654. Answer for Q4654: 8.08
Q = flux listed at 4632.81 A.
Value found 4.78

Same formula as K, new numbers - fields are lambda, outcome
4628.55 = 7.25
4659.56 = 7.59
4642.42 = 8.64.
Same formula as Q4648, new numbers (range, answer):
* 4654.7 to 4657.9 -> 7.83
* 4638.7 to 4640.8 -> 7.54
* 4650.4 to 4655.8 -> 7.63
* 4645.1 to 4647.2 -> 7.94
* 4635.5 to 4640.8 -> 7.61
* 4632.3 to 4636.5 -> 5.89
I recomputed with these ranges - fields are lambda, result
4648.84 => 8.22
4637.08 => 7.95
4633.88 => 5.59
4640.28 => 7.54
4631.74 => 4.84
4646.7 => 7.88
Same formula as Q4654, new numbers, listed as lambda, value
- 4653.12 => 7.7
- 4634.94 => 6.22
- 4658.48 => 7.43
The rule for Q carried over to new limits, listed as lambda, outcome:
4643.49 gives 8.49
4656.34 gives 7.9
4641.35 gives 8.29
